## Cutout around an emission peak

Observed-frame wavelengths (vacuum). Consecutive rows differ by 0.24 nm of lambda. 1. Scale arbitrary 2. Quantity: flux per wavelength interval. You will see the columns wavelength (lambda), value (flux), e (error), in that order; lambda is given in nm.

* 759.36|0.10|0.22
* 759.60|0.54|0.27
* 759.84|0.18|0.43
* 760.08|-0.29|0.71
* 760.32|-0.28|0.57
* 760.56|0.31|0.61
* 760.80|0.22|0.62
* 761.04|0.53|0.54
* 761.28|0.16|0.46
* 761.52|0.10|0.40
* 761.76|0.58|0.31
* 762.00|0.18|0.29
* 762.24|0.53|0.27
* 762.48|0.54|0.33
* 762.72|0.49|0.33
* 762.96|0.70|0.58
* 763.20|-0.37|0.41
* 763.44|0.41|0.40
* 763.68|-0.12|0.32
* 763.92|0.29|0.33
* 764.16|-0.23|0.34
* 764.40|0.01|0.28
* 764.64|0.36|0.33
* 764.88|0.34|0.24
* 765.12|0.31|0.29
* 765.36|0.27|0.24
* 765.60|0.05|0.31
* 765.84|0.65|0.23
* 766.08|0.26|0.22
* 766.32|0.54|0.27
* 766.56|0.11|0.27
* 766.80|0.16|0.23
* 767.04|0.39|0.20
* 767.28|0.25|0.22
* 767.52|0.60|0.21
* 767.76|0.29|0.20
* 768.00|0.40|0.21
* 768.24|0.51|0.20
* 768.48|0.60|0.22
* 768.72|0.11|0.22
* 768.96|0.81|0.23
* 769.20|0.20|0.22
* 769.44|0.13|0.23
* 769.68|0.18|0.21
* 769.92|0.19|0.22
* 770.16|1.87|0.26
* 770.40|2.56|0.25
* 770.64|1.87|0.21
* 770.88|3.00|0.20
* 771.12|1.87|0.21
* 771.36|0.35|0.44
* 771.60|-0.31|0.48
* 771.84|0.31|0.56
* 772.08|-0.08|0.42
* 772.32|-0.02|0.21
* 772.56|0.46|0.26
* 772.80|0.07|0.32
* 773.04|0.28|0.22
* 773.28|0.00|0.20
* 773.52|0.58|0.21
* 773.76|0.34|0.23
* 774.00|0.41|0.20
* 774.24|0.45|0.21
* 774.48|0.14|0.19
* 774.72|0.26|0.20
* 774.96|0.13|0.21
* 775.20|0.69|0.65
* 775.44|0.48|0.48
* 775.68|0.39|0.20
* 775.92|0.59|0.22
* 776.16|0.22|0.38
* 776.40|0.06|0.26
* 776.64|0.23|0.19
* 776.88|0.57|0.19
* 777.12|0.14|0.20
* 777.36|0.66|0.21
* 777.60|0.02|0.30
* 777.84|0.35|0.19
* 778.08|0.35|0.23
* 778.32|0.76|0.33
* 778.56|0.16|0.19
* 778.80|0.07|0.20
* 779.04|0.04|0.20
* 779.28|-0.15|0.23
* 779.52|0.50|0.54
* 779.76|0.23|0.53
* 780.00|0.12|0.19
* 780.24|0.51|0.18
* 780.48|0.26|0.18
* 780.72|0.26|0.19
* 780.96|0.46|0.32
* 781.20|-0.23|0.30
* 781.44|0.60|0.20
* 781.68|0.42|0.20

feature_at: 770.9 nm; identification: [O II] 3727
